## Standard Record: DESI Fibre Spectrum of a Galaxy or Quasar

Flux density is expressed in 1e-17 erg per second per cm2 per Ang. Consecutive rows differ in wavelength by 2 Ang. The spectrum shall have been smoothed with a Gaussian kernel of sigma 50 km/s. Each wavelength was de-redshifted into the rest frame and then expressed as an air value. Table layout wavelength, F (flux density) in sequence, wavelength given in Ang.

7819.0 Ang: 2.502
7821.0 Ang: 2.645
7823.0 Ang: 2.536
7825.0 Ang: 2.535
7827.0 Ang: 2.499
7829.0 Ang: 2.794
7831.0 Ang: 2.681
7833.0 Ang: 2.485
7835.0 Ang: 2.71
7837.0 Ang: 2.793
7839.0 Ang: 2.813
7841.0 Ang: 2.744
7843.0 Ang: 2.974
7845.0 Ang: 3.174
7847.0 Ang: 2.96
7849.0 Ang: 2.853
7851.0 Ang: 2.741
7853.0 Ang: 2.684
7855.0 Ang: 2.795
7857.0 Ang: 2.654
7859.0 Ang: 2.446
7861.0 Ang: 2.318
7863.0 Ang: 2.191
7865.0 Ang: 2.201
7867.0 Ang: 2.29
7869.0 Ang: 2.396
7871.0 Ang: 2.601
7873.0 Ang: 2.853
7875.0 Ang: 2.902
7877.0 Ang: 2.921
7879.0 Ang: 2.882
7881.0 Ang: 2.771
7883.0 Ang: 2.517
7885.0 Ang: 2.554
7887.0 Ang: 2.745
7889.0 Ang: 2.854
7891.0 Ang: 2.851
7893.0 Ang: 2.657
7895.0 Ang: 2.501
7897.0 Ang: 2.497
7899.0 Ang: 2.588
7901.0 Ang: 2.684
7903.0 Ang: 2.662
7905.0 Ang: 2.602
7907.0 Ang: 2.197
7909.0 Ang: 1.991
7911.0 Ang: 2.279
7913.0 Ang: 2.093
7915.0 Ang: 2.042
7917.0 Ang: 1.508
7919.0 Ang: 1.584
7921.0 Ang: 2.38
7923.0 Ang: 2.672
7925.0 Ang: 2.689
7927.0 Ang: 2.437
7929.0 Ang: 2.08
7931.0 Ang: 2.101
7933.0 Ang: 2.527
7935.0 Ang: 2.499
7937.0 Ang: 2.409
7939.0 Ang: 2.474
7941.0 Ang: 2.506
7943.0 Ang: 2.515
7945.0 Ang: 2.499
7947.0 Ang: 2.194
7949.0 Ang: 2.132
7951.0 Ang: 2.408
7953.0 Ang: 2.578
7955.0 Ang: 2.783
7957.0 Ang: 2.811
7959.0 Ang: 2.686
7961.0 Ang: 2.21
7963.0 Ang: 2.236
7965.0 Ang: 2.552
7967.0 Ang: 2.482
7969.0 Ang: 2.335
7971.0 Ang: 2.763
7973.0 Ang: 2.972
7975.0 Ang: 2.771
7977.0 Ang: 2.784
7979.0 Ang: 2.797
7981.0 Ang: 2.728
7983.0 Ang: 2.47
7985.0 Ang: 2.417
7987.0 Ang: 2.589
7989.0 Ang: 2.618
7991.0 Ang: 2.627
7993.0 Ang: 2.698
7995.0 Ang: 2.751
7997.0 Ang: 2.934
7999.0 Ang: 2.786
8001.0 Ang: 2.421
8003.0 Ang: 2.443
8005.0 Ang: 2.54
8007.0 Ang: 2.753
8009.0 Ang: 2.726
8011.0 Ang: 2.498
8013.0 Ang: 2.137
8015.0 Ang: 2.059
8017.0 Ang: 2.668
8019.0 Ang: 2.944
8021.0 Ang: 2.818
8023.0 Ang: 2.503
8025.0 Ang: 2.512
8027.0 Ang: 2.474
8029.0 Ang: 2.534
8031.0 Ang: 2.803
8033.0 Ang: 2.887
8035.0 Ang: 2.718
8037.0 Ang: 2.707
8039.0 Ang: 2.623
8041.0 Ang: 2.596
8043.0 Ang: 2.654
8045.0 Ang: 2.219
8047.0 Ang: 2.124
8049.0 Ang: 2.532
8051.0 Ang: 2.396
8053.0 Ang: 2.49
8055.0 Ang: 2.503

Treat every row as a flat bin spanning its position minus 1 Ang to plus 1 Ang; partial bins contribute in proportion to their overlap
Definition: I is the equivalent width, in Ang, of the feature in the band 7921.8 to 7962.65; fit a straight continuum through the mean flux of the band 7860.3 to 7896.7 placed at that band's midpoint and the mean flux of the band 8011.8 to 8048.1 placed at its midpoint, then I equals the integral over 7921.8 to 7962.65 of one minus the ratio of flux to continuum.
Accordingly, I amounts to 2.1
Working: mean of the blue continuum 2.61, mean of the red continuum 2.55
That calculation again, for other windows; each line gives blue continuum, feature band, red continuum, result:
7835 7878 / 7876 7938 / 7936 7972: 3.2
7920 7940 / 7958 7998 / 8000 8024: -2.0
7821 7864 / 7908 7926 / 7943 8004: 3.3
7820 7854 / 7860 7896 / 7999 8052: 1.2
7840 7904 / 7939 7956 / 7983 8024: 1.1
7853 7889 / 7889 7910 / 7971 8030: 0.5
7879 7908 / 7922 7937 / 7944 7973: 0.7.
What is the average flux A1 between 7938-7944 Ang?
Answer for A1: 2.5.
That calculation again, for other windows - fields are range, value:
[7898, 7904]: 2.64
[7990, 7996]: 2.69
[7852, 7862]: 2.58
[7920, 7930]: 2.45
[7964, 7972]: 2.53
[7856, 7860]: 2.55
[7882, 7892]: 2.7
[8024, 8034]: 2.64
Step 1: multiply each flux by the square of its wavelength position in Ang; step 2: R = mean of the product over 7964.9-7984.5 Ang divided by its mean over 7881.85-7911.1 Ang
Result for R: 1.1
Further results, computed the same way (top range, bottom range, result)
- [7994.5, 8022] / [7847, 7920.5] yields 1.07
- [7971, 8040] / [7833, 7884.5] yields 1.02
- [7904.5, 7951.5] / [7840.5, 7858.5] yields 0.82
